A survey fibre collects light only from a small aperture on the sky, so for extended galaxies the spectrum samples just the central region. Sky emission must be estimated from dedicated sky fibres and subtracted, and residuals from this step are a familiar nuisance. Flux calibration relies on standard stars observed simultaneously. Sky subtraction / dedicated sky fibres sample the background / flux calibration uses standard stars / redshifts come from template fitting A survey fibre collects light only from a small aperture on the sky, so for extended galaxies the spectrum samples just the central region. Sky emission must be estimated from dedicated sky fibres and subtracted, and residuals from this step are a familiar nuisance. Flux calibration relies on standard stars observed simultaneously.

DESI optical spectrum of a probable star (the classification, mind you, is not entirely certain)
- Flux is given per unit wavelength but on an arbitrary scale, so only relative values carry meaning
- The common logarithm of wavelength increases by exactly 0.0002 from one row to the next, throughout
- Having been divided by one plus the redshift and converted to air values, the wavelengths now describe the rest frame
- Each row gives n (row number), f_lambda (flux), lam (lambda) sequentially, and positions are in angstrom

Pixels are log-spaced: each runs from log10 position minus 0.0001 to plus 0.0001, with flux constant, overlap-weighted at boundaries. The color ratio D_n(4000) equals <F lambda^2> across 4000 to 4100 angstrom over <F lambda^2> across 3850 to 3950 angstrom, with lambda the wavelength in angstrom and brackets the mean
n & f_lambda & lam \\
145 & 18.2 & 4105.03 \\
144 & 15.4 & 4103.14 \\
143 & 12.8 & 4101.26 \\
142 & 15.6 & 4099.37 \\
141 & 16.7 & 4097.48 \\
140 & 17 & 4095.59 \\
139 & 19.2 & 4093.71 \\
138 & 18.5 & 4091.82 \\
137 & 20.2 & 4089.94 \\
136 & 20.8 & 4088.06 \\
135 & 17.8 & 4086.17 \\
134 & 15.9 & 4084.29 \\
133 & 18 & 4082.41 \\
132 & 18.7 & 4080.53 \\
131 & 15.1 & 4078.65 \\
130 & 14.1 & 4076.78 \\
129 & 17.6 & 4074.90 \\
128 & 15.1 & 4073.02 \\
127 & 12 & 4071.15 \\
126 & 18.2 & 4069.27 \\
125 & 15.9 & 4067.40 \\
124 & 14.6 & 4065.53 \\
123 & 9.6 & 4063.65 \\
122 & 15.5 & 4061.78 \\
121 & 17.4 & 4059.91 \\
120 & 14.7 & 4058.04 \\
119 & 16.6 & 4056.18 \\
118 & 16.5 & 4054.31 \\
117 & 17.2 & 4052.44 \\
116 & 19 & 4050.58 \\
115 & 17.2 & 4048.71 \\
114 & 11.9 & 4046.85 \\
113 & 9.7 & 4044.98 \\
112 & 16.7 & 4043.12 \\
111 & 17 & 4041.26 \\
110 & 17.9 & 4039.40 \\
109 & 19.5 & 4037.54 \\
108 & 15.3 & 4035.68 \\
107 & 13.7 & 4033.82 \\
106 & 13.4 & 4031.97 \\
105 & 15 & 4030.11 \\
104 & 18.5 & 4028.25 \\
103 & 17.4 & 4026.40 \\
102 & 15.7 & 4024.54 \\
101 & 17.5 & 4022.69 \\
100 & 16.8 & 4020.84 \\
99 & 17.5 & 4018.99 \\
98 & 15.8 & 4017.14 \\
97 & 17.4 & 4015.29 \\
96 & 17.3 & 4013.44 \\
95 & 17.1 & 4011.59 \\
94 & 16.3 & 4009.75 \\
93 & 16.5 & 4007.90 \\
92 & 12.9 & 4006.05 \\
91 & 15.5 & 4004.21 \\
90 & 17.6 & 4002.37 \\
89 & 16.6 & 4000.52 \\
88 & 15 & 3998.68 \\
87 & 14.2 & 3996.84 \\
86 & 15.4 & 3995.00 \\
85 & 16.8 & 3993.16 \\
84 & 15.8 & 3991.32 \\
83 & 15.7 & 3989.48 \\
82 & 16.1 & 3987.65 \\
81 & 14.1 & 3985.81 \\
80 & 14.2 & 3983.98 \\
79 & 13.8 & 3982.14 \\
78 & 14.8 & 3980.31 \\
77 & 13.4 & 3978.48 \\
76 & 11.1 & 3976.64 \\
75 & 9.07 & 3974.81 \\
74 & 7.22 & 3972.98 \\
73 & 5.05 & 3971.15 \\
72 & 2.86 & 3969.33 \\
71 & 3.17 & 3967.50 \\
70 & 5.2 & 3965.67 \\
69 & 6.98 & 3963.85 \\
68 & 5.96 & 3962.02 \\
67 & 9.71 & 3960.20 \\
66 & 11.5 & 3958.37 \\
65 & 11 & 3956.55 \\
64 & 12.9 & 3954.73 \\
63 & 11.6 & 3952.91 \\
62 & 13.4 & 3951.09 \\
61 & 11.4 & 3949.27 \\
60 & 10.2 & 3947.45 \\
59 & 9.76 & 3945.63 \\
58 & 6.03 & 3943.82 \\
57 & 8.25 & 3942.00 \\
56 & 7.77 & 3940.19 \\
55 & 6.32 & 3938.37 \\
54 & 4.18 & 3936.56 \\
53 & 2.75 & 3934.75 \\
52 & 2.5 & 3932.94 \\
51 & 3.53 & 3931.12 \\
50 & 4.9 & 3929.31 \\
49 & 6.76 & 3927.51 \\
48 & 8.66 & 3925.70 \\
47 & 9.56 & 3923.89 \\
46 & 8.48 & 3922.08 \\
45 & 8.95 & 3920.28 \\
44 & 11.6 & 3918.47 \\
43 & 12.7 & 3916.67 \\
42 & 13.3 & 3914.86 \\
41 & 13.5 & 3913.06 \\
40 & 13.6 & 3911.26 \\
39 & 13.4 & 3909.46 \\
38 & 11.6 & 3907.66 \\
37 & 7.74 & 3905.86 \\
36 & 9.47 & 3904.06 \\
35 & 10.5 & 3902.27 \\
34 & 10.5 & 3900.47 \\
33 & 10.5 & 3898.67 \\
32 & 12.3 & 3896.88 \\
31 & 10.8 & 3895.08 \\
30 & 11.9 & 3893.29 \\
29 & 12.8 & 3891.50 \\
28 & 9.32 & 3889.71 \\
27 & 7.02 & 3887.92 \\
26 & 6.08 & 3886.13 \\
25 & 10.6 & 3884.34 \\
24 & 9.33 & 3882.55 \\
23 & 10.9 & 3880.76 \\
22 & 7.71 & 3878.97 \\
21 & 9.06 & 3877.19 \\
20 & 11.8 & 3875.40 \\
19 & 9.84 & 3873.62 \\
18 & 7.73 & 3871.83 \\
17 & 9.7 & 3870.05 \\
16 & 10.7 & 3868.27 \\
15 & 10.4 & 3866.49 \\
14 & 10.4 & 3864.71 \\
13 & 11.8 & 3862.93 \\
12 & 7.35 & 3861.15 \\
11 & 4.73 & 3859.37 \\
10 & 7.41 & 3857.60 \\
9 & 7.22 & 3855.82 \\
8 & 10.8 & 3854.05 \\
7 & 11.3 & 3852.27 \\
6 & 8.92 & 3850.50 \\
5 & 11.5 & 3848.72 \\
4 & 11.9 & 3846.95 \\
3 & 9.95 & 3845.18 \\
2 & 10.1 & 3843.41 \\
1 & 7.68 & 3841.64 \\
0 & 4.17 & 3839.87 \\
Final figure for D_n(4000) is 1.9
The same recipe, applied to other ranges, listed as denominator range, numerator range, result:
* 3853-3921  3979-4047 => 1.66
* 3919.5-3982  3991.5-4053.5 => 2.04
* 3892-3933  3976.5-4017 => 1.61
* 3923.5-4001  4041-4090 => 1.70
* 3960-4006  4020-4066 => 1.37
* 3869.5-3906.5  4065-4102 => 1.88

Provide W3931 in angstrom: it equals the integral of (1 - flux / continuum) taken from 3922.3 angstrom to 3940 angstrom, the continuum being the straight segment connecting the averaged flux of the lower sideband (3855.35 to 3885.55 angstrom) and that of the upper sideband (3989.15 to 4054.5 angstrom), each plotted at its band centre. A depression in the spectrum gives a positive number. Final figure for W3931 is 9.3 angstrom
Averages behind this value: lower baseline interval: 9.21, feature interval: 5.67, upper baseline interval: 16.1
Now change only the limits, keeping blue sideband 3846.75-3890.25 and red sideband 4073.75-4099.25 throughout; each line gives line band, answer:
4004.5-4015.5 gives -1.09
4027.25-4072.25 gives 1.69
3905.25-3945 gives 9.97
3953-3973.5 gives 8.37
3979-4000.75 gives -1.91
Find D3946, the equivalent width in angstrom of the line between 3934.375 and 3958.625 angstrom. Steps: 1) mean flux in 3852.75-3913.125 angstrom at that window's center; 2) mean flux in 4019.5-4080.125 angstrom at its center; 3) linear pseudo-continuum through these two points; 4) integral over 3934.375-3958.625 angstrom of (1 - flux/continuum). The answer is 6.1 angstrom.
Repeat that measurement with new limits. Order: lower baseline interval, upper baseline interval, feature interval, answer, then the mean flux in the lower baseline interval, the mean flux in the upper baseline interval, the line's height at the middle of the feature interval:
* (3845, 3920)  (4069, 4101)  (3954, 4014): 5.7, 10.2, 17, 13.6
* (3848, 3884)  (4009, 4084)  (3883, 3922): -0.1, 9.44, 16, 10.8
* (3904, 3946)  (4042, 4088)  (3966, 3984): 3.4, 8.51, 15.7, 11.1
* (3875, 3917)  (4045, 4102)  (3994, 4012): -2.1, 10.6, 16.2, 14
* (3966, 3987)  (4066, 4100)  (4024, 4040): -3.2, 9.84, 17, 13.6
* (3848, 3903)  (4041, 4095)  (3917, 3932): 4.4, 9.7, 16.2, 11.4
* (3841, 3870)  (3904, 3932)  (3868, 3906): -0.6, 9.53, 9.87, 9.7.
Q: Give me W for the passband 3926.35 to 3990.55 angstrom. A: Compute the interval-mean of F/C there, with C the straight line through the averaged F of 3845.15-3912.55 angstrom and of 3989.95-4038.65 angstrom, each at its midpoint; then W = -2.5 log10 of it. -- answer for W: 0.47 mag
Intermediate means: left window 9.99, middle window 8.97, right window 16.2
